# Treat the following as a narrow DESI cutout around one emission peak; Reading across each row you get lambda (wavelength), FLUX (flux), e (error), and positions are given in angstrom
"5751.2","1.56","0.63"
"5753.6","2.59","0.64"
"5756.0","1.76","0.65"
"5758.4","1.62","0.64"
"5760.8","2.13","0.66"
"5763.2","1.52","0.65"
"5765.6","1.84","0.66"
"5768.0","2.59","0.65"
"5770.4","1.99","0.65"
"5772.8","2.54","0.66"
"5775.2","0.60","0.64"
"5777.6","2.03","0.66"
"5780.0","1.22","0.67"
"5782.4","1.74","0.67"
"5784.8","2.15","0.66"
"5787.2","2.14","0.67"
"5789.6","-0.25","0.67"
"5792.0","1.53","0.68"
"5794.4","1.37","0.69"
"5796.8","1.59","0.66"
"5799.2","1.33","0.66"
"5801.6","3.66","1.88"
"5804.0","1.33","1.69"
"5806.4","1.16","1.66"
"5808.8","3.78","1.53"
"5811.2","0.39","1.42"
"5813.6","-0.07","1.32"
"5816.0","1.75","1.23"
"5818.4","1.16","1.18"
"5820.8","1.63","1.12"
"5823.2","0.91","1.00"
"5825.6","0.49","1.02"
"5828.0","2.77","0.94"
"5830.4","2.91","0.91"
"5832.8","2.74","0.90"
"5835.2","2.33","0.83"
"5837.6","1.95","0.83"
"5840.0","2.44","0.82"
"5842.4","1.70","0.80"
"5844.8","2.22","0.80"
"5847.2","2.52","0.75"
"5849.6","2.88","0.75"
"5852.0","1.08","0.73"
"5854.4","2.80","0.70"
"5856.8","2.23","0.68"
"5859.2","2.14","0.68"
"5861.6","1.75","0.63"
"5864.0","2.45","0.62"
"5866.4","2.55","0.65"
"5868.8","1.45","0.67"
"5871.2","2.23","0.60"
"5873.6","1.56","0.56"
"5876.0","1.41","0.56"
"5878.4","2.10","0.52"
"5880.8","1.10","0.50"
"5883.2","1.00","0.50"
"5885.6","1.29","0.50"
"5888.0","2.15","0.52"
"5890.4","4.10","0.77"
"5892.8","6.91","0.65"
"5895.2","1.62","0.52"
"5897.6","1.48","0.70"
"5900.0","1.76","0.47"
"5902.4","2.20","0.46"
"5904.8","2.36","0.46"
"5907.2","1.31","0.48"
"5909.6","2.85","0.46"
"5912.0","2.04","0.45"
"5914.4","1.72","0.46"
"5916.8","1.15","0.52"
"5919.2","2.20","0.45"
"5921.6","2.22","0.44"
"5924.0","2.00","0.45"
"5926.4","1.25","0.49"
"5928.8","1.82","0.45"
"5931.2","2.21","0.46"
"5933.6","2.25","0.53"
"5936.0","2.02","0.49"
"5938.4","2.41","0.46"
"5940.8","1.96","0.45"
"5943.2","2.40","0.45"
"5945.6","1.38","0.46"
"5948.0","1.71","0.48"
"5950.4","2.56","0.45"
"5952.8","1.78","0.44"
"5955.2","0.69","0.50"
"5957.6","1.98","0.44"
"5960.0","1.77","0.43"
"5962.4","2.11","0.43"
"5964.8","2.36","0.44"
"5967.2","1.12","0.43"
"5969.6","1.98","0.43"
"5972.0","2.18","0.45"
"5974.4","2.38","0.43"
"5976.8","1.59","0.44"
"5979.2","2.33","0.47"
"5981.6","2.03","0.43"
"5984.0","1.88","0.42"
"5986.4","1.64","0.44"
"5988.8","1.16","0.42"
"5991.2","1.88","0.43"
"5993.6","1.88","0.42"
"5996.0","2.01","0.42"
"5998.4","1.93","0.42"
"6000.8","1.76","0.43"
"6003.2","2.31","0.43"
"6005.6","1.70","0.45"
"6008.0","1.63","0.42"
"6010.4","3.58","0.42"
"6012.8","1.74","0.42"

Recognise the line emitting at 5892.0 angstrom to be H-beta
